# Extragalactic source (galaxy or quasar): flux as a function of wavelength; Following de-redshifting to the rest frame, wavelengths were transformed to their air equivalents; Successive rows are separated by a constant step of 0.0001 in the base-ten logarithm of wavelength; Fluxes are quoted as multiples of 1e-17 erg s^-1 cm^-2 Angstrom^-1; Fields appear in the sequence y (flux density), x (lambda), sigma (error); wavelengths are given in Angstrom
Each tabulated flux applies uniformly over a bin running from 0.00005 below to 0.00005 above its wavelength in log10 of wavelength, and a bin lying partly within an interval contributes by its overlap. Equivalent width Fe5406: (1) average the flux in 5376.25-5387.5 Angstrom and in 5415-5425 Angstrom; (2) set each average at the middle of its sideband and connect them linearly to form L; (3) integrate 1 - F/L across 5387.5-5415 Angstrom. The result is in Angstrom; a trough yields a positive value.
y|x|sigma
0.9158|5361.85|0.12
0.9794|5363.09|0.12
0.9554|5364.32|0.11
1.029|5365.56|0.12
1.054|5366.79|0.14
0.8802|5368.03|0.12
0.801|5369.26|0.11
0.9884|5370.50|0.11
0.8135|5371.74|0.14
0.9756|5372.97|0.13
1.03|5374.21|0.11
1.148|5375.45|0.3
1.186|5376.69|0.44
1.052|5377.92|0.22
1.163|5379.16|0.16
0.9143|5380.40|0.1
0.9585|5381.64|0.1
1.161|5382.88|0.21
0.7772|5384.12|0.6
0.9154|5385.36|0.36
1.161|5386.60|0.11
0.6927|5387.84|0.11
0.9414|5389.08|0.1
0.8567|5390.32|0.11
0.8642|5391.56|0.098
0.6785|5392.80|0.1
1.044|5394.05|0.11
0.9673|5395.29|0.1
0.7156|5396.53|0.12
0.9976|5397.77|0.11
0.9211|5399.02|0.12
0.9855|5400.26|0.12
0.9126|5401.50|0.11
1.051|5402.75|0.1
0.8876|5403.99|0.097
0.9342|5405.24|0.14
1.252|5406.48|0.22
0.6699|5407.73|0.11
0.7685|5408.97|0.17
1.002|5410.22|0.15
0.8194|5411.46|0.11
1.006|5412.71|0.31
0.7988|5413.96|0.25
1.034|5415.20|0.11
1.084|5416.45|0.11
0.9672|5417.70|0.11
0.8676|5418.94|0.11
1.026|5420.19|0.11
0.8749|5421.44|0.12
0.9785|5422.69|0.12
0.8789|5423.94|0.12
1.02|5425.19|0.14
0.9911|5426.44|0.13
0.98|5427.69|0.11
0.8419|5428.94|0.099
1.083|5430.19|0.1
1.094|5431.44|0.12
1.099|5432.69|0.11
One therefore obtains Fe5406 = 2.5 Angstrom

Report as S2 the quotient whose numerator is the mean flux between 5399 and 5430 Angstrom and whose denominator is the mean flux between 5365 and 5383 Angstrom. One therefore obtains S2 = 0.94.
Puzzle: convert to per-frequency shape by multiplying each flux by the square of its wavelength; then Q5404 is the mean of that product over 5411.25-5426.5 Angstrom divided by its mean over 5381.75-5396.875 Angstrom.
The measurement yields 1.06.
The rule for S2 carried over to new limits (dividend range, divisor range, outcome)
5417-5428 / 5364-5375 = 1.00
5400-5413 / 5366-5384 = 0.93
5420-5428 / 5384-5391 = 1.07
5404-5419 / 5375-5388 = 0.91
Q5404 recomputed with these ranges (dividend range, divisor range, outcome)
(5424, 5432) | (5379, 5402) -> 1.09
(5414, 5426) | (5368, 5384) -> 0.97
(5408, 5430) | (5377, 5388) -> 0.95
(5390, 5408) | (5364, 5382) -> 0.93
